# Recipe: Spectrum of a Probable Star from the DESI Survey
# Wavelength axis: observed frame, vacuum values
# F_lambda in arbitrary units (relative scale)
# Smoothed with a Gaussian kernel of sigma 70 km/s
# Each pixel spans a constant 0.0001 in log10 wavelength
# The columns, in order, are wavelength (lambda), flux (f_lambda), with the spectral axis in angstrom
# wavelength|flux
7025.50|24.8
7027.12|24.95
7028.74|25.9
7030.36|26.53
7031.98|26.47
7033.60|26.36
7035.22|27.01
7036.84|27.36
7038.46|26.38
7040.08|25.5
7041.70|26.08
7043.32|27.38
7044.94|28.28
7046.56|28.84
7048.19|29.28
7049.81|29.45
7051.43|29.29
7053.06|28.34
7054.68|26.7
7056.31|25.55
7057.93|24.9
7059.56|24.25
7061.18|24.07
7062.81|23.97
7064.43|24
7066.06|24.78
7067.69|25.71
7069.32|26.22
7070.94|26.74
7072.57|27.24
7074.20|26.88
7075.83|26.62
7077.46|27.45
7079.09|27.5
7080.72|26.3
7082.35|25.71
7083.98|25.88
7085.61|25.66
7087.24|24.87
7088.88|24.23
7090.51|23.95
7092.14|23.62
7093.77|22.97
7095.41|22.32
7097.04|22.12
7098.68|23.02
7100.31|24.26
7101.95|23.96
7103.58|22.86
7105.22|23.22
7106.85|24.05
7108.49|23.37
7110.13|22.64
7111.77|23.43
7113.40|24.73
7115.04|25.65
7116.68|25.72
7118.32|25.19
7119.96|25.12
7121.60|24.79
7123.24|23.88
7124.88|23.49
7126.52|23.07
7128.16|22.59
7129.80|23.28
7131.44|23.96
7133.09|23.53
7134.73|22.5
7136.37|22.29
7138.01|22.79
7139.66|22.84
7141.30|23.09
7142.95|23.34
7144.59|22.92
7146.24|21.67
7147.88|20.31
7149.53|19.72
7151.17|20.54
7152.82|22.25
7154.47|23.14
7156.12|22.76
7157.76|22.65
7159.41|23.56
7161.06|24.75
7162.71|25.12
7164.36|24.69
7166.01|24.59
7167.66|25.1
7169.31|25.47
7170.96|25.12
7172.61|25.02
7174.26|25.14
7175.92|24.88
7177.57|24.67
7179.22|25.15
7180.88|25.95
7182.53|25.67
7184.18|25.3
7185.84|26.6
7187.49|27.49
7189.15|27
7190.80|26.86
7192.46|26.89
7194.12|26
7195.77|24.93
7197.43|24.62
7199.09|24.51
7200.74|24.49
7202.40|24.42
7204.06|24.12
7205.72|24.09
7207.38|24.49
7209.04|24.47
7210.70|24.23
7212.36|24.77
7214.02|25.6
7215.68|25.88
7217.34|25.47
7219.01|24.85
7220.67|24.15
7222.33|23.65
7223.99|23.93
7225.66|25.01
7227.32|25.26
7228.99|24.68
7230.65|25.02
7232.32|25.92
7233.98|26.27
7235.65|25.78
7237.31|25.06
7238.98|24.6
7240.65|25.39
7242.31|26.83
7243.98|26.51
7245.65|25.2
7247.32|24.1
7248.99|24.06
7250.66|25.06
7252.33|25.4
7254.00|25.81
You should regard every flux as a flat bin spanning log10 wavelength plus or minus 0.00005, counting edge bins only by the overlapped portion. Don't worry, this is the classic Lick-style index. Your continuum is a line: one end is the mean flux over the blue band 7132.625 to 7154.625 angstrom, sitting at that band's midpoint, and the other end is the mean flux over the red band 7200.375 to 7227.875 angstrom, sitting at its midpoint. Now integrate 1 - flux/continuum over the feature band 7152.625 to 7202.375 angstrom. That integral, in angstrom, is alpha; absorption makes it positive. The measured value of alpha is -3.6 angstrom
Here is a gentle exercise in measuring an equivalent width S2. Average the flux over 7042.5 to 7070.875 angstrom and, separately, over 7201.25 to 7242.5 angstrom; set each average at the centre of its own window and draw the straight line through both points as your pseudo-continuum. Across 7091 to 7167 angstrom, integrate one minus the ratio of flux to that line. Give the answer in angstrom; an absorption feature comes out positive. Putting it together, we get 7.4 angstrom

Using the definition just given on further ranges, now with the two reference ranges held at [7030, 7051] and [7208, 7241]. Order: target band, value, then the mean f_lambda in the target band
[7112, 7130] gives 1.37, 24.3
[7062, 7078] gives 0.62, 25.9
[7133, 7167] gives 4.11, 22.8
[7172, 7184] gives 0.17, 25.2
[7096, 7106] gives 1.26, 23.2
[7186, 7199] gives -0.39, 26.2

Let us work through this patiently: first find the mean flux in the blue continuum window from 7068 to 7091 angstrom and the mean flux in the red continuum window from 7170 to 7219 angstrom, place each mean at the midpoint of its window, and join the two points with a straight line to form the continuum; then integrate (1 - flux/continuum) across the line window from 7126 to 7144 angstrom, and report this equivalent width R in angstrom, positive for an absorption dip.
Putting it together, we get 1.9 angstrom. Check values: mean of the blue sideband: 26.1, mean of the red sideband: 25.3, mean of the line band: 23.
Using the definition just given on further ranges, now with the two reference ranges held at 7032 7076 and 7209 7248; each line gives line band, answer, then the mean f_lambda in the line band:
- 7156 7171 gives 0.7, 24.4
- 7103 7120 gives 1.3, 24.1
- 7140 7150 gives 1.5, 22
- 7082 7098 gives 1.3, 24.1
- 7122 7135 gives 1.3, 23.4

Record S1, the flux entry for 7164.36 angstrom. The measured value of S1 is 24.69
